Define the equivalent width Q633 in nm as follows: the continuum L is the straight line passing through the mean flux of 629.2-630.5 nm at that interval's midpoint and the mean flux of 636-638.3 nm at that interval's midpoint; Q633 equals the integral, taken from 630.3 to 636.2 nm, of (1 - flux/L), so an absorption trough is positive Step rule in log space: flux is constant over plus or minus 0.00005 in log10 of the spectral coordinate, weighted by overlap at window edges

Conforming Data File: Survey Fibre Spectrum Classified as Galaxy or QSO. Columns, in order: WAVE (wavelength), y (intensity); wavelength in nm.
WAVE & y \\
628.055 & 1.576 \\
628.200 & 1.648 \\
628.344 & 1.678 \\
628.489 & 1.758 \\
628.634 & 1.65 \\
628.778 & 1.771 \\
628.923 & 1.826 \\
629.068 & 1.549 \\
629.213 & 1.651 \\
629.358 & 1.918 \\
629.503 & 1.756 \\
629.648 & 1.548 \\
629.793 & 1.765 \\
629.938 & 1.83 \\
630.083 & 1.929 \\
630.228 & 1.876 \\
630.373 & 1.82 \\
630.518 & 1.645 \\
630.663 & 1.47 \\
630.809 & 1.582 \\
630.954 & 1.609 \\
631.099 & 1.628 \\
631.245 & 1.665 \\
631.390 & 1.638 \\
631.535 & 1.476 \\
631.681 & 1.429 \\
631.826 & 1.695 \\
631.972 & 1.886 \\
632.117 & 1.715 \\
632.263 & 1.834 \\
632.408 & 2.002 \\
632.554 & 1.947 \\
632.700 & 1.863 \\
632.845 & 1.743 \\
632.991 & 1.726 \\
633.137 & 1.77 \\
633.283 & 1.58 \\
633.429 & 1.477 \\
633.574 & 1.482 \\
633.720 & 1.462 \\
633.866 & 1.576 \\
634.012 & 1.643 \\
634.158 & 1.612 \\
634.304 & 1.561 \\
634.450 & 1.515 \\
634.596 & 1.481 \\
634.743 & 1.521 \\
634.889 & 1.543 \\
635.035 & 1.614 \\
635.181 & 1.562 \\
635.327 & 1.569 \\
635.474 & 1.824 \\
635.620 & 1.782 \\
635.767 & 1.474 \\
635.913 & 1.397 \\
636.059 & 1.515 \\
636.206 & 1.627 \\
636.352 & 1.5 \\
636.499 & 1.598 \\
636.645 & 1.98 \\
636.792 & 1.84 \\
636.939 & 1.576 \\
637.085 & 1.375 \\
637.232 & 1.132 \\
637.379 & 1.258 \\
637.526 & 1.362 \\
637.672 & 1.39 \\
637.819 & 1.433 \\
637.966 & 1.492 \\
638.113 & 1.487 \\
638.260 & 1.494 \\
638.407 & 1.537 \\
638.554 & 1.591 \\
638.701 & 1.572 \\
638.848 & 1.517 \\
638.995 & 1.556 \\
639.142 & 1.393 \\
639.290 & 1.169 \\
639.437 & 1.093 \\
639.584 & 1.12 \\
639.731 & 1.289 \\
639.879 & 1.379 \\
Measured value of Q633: 0.08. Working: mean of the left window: 1.79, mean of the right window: 1.5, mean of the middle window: 1.63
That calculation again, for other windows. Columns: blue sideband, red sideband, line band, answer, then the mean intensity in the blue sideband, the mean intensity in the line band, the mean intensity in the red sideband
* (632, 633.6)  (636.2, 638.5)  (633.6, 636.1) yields 0.11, 1.75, 1.57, 1.5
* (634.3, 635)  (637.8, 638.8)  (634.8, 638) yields -0.03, 1.52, 1.54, 1.52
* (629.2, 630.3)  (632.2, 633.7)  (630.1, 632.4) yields 0.11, 1.79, 1.68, 1.73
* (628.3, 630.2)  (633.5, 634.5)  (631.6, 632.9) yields -0.13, 1.74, 1.79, 1.55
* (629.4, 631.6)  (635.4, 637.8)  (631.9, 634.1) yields -0.12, 1.69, 1.71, 1.54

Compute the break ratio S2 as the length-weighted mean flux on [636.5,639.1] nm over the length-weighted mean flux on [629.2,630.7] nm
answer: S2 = 0.86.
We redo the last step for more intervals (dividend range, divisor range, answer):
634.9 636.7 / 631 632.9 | 0.93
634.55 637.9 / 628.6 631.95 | 0.91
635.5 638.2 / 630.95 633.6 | 0.89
